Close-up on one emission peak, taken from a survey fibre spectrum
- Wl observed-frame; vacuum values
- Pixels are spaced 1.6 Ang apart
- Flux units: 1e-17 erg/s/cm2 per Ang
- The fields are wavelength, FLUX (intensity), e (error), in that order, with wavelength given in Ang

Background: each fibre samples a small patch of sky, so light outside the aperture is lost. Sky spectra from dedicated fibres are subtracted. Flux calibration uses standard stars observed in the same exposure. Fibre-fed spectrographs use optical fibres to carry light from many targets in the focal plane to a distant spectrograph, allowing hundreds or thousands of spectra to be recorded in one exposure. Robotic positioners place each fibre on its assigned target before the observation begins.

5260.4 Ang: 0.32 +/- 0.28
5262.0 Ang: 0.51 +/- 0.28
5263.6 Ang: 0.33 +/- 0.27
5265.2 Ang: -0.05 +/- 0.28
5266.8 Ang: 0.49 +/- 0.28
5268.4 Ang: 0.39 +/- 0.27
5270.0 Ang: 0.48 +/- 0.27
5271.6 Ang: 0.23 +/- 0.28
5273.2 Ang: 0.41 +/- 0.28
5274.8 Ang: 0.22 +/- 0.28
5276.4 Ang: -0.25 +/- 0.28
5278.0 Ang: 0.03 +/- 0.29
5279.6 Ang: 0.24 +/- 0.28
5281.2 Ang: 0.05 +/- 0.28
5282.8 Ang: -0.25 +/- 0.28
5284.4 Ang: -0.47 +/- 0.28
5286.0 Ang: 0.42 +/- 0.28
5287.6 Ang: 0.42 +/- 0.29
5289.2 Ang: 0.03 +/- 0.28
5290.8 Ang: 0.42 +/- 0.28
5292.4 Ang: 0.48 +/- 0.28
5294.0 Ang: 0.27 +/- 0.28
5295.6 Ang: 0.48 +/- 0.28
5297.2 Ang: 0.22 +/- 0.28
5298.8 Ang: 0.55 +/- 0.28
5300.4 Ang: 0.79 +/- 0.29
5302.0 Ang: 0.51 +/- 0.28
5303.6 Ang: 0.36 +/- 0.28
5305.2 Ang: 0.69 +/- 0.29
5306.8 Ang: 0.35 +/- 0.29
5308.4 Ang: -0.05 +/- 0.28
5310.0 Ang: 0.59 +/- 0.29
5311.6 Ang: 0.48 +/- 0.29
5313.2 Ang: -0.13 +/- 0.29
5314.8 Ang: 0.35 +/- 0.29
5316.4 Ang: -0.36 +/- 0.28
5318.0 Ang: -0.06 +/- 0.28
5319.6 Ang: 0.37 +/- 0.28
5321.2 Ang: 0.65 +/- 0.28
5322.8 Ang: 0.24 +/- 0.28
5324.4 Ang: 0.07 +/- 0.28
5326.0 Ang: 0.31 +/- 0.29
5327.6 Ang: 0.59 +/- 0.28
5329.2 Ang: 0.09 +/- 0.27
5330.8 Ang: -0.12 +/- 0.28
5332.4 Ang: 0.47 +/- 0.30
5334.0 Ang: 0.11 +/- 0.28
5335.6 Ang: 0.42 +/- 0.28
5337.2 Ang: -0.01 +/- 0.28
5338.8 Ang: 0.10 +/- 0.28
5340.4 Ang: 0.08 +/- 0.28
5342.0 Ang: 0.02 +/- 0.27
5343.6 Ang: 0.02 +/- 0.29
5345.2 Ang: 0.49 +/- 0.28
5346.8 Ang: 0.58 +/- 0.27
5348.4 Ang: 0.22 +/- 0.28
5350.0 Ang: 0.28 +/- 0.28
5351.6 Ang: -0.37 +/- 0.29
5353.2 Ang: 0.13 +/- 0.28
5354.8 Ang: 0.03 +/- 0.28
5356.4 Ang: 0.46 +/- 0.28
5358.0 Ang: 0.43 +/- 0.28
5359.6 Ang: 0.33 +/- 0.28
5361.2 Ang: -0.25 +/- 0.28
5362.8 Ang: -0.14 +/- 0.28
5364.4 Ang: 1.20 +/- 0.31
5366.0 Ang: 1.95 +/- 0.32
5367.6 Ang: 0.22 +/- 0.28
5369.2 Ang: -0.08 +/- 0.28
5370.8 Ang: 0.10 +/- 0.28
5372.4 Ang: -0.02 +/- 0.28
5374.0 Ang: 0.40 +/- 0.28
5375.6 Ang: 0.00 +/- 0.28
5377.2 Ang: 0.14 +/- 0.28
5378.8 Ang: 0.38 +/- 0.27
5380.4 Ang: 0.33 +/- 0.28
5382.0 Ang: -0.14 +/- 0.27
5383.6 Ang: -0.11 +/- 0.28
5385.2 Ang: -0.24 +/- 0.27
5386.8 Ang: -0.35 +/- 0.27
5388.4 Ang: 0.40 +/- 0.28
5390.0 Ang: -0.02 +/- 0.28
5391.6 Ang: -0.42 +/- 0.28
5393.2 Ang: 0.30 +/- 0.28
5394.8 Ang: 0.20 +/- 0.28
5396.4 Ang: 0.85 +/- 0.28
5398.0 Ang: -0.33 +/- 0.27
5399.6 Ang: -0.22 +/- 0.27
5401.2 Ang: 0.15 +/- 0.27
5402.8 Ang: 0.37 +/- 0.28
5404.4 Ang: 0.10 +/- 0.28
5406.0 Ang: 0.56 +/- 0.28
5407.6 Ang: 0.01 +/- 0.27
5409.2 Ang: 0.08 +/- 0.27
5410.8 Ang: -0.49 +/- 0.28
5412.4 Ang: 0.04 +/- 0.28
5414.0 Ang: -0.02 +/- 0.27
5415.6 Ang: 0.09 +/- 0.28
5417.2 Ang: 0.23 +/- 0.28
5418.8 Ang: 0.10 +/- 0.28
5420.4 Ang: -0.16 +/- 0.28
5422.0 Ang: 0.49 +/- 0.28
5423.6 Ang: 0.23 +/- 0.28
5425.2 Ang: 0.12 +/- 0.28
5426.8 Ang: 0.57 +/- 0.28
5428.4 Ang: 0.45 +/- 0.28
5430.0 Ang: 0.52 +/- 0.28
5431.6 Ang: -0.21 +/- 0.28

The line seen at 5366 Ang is [O III] 5007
